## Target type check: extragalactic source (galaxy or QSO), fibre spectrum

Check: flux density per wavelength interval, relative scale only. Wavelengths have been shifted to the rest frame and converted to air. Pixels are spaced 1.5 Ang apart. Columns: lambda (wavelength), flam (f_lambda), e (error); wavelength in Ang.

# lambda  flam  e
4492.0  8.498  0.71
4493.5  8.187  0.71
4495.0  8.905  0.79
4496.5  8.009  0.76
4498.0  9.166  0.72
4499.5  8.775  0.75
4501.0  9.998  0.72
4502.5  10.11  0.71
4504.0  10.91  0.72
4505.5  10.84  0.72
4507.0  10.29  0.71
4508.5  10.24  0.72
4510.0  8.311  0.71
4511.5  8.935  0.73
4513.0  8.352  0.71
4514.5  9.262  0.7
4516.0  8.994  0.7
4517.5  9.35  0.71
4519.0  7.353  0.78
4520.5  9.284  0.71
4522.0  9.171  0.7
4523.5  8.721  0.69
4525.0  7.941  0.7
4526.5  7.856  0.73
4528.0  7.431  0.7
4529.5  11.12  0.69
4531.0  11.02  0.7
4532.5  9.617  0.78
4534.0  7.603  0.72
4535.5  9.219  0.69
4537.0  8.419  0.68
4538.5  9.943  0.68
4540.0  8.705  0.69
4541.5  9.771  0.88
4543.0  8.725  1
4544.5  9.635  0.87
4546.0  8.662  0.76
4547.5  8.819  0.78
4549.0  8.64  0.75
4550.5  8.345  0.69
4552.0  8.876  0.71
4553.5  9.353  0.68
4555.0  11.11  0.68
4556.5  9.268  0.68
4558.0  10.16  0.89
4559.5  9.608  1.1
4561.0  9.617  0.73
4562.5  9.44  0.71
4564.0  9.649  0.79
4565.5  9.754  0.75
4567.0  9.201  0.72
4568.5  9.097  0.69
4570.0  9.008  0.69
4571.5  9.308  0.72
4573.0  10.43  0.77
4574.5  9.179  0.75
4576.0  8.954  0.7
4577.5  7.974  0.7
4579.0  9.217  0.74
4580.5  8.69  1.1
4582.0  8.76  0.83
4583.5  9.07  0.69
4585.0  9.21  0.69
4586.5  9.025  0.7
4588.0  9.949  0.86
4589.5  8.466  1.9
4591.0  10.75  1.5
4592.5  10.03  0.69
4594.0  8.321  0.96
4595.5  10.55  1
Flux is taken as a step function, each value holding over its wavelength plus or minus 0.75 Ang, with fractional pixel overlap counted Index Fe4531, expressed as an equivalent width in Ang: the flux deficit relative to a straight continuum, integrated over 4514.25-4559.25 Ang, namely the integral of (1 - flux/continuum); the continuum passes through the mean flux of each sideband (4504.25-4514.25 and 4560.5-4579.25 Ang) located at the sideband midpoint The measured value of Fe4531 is 1.7 Ang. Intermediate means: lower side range 9.55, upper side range 9.29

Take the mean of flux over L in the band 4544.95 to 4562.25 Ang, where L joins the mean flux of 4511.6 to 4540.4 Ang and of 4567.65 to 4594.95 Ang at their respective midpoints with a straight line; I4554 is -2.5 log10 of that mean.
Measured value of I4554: -0.031 mag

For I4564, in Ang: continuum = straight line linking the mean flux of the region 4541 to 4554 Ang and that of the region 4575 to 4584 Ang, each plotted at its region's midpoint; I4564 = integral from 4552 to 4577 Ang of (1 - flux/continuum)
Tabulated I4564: -1.9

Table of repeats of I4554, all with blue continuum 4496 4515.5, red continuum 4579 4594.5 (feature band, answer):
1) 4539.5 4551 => 0.05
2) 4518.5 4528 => 0.13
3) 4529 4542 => -0.01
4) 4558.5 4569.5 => -0.02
